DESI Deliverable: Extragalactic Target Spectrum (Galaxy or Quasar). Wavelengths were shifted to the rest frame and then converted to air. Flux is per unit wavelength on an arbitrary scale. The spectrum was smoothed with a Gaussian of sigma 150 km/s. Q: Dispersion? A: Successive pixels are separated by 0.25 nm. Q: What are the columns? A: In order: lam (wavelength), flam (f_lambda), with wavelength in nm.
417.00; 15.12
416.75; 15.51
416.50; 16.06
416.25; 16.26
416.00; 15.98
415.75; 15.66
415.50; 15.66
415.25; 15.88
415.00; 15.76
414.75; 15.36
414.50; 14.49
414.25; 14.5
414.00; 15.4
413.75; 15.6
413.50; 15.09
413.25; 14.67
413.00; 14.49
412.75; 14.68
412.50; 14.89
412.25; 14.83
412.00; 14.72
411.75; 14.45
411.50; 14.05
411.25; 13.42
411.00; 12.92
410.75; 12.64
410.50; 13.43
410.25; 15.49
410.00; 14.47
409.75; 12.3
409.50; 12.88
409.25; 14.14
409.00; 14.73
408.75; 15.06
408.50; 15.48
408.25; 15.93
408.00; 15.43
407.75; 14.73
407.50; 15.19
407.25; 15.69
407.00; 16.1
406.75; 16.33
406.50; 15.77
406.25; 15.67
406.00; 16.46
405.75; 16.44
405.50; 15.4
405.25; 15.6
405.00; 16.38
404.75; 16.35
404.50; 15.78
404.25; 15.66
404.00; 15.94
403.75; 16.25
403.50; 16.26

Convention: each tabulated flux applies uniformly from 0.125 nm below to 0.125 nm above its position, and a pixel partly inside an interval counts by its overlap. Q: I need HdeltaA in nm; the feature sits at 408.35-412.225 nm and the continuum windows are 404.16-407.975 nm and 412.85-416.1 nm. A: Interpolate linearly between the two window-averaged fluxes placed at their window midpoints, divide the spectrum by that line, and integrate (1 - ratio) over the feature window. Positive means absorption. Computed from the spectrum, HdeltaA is 0.37 nm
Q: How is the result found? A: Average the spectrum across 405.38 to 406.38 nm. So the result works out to 16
